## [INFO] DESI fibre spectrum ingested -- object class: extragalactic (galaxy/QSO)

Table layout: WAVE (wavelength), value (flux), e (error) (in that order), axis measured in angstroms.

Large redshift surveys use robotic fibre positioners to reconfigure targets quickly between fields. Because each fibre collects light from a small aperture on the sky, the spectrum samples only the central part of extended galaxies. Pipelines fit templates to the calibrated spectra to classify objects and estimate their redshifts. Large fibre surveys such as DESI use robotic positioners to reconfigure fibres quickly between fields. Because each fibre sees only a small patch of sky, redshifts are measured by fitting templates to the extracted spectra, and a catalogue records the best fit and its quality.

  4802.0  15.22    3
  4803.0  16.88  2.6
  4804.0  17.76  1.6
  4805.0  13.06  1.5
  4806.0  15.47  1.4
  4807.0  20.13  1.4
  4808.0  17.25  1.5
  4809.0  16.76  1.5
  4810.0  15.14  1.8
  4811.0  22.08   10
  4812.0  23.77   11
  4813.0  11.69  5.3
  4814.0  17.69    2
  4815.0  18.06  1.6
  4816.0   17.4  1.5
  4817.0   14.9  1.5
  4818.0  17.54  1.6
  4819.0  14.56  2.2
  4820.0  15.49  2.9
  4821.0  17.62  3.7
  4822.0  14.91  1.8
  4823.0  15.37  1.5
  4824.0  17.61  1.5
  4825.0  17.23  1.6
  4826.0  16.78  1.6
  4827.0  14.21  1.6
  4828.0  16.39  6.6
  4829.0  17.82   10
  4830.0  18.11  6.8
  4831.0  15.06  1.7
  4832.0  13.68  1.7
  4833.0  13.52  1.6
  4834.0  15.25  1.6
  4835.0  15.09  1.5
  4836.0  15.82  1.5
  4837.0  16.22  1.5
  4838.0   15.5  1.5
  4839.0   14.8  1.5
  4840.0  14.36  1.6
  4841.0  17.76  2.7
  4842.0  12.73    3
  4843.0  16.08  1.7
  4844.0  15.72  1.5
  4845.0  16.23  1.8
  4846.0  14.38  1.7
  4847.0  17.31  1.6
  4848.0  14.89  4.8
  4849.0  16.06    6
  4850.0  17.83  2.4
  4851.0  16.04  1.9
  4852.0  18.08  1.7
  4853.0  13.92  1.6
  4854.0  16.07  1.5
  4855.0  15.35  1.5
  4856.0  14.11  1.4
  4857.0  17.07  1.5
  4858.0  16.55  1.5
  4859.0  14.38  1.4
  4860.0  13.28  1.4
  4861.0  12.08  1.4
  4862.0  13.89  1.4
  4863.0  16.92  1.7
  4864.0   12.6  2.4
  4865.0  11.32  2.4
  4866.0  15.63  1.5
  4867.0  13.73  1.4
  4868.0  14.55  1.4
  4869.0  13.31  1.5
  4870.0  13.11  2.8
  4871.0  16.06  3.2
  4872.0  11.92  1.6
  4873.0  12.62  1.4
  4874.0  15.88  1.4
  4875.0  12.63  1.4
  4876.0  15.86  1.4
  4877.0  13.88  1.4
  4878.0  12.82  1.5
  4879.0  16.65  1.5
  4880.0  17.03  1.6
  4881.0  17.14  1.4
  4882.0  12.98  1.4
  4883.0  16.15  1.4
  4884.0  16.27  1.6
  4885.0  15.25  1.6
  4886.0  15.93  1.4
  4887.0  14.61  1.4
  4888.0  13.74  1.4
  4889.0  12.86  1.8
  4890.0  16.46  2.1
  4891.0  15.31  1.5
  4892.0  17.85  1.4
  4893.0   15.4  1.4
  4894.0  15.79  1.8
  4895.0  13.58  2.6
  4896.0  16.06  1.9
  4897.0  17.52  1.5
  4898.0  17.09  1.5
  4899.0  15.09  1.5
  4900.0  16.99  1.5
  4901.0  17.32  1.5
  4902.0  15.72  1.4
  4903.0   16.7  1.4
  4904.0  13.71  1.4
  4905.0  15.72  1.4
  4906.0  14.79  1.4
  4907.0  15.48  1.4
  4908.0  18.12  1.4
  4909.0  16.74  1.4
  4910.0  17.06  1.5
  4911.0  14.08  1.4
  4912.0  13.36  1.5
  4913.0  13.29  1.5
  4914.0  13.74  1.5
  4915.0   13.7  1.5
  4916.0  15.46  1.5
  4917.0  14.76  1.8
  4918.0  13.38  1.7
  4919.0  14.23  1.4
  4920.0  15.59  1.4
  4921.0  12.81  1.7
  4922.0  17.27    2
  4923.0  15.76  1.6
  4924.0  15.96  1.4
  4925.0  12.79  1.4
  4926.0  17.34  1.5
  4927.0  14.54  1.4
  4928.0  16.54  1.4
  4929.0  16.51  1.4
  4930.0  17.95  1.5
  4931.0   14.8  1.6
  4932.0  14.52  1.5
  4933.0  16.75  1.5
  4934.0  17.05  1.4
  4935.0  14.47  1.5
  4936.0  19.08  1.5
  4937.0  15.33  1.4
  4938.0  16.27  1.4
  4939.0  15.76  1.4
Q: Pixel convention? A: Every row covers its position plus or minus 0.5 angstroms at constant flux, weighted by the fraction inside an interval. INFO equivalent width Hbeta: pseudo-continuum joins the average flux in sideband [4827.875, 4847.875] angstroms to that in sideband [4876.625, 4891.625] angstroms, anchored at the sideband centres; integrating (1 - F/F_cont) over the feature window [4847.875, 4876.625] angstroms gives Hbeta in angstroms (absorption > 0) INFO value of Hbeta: 1.3 angstroms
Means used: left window 15.6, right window 15.2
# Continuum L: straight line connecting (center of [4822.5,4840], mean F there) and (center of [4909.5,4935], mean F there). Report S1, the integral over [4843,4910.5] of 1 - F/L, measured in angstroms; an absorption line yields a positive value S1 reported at 0.75 angstroms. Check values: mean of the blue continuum 15.8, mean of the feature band 15.3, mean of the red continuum 15.2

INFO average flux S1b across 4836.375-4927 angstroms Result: 15.2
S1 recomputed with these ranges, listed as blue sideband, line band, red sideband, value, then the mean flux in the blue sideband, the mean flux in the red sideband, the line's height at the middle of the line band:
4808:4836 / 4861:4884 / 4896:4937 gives 2.3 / 16.4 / 15.6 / 16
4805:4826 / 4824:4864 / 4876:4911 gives 2.3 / 16.9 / 15.7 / 16.5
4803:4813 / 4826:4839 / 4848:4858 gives 0.9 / 17.6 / 16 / 16.7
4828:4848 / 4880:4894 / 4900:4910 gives 0.5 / 15.6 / 16.1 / 16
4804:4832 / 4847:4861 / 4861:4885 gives -0.3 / 16.7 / 14.4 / 15.2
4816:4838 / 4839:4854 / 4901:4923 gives -0.1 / 15.9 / 15.1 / 15.7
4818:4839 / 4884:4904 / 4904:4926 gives -0.7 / 15.8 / 15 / 15.2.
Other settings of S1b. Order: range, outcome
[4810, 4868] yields 15.7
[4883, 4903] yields 15.8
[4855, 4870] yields 14.2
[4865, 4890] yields 14.6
